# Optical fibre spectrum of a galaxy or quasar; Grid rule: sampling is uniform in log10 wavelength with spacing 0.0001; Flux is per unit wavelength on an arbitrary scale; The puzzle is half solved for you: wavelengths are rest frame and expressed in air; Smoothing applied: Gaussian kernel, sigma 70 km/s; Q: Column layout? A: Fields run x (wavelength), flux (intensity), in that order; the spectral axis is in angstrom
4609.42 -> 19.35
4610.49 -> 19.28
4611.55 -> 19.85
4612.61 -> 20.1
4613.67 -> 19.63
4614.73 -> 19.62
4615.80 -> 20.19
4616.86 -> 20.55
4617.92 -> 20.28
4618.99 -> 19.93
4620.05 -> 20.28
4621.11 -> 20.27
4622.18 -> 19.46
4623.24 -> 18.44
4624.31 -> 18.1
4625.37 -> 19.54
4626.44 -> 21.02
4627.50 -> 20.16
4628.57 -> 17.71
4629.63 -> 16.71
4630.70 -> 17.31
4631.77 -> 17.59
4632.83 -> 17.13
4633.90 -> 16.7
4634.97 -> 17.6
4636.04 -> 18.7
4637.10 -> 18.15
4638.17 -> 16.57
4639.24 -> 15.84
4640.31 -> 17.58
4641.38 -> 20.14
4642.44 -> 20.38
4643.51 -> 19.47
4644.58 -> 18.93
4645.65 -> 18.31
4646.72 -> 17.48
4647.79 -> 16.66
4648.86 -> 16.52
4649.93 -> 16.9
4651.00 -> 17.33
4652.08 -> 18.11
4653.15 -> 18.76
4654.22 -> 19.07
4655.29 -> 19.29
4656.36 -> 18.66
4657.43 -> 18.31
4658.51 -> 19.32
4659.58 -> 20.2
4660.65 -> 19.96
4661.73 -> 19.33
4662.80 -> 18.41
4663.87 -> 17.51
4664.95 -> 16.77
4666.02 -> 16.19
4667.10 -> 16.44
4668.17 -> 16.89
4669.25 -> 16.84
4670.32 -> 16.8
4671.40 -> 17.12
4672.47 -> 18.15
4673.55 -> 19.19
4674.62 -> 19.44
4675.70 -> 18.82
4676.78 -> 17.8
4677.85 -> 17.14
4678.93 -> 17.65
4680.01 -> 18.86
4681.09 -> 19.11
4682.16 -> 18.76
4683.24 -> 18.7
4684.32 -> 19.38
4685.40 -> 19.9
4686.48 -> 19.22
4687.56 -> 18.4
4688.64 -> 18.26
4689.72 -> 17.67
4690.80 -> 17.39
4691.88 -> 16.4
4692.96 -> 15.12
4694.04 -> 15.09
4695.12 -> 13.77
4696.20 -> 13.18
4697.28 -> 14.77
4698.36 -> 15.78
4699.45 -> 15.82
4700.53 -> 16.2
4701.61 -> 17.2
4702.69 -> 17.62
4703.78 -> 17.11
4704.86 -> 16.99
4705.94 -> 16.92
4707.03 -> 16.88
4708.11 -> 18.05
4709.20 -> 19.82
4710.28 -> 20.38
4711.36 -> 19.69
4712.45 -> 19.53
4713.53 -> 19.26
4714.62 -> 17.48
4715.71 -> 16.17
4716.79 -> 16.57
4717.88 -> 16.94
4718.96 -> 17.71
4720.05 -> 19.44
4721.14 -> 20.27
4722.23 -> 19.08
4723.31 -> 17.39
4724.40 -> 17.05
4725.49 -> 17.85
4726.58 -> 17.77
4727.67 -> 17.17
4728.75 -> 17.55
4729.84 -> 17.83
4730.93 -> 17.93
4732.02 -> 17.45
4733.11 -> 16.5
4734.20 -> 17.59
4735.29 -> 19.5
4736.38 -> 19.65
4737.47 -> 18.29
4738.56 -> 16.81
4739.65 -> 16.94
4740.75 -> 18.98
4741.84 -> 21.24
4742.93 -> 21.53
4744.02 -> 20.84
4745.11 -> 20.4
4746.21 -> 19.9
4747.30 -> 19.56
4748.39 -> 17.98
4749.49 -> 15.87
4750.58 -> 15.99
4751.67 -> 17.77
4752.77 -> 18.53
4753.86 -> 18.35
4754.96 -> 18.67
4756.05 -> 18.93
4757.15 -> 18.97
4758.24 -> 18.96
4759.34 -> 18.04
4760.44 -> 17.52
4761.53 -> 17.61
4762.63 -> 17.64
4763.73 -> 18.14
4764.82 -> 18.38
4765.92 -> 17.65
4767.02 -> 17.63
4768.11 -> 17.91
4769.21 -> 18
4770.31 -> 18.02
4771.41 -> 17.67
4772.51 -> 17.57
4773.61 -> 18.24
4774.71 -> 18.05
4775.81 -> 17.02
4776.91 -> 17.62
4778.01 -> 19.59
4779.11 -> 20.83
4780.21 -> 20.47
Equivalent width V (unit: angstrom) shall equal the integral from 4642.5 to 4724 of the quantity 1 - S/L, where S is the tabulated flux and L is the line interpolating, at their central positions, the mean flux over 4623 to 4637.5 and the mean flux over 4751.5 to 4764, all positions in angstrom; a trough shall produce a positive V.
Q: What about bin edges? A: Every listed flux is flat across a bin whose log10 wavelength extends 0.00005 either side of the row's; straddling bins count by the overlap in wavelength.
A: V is 1.79 angstrom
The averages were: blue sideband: 18.2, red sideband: 18.3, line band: 17.8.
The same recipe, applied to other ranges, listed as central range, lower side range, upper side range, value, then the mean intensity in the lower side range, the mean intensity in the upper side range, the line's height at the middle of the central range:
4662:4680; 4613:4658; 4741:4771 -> 0.88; 18.6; 18.5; 18.5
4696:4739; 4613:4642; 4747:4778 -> 1.27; 18.7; 18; 18.2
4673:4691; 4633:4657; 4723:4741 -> -0.67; 18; 17.8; 17.9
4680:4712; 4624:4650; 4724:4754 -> 1.44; 18.1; 18.3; 18.2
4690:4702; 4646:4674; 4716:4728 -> 1.59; 17.9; 17.9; 17.9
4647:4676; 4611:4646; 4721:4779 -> 1.04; 18.9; 18.3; 18.7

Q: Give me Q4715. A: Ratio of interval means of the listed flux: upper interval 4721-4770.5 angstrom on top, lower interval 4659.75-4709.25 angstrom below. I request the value 1.0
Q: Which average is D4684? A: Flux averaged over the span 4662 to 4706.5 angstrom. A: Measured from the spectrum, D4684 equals 17.3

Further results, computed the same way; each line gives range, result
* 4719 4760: 18.4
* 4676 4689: 18.6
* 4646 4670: 17.9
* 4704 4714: 18.6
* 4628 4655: 17.8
